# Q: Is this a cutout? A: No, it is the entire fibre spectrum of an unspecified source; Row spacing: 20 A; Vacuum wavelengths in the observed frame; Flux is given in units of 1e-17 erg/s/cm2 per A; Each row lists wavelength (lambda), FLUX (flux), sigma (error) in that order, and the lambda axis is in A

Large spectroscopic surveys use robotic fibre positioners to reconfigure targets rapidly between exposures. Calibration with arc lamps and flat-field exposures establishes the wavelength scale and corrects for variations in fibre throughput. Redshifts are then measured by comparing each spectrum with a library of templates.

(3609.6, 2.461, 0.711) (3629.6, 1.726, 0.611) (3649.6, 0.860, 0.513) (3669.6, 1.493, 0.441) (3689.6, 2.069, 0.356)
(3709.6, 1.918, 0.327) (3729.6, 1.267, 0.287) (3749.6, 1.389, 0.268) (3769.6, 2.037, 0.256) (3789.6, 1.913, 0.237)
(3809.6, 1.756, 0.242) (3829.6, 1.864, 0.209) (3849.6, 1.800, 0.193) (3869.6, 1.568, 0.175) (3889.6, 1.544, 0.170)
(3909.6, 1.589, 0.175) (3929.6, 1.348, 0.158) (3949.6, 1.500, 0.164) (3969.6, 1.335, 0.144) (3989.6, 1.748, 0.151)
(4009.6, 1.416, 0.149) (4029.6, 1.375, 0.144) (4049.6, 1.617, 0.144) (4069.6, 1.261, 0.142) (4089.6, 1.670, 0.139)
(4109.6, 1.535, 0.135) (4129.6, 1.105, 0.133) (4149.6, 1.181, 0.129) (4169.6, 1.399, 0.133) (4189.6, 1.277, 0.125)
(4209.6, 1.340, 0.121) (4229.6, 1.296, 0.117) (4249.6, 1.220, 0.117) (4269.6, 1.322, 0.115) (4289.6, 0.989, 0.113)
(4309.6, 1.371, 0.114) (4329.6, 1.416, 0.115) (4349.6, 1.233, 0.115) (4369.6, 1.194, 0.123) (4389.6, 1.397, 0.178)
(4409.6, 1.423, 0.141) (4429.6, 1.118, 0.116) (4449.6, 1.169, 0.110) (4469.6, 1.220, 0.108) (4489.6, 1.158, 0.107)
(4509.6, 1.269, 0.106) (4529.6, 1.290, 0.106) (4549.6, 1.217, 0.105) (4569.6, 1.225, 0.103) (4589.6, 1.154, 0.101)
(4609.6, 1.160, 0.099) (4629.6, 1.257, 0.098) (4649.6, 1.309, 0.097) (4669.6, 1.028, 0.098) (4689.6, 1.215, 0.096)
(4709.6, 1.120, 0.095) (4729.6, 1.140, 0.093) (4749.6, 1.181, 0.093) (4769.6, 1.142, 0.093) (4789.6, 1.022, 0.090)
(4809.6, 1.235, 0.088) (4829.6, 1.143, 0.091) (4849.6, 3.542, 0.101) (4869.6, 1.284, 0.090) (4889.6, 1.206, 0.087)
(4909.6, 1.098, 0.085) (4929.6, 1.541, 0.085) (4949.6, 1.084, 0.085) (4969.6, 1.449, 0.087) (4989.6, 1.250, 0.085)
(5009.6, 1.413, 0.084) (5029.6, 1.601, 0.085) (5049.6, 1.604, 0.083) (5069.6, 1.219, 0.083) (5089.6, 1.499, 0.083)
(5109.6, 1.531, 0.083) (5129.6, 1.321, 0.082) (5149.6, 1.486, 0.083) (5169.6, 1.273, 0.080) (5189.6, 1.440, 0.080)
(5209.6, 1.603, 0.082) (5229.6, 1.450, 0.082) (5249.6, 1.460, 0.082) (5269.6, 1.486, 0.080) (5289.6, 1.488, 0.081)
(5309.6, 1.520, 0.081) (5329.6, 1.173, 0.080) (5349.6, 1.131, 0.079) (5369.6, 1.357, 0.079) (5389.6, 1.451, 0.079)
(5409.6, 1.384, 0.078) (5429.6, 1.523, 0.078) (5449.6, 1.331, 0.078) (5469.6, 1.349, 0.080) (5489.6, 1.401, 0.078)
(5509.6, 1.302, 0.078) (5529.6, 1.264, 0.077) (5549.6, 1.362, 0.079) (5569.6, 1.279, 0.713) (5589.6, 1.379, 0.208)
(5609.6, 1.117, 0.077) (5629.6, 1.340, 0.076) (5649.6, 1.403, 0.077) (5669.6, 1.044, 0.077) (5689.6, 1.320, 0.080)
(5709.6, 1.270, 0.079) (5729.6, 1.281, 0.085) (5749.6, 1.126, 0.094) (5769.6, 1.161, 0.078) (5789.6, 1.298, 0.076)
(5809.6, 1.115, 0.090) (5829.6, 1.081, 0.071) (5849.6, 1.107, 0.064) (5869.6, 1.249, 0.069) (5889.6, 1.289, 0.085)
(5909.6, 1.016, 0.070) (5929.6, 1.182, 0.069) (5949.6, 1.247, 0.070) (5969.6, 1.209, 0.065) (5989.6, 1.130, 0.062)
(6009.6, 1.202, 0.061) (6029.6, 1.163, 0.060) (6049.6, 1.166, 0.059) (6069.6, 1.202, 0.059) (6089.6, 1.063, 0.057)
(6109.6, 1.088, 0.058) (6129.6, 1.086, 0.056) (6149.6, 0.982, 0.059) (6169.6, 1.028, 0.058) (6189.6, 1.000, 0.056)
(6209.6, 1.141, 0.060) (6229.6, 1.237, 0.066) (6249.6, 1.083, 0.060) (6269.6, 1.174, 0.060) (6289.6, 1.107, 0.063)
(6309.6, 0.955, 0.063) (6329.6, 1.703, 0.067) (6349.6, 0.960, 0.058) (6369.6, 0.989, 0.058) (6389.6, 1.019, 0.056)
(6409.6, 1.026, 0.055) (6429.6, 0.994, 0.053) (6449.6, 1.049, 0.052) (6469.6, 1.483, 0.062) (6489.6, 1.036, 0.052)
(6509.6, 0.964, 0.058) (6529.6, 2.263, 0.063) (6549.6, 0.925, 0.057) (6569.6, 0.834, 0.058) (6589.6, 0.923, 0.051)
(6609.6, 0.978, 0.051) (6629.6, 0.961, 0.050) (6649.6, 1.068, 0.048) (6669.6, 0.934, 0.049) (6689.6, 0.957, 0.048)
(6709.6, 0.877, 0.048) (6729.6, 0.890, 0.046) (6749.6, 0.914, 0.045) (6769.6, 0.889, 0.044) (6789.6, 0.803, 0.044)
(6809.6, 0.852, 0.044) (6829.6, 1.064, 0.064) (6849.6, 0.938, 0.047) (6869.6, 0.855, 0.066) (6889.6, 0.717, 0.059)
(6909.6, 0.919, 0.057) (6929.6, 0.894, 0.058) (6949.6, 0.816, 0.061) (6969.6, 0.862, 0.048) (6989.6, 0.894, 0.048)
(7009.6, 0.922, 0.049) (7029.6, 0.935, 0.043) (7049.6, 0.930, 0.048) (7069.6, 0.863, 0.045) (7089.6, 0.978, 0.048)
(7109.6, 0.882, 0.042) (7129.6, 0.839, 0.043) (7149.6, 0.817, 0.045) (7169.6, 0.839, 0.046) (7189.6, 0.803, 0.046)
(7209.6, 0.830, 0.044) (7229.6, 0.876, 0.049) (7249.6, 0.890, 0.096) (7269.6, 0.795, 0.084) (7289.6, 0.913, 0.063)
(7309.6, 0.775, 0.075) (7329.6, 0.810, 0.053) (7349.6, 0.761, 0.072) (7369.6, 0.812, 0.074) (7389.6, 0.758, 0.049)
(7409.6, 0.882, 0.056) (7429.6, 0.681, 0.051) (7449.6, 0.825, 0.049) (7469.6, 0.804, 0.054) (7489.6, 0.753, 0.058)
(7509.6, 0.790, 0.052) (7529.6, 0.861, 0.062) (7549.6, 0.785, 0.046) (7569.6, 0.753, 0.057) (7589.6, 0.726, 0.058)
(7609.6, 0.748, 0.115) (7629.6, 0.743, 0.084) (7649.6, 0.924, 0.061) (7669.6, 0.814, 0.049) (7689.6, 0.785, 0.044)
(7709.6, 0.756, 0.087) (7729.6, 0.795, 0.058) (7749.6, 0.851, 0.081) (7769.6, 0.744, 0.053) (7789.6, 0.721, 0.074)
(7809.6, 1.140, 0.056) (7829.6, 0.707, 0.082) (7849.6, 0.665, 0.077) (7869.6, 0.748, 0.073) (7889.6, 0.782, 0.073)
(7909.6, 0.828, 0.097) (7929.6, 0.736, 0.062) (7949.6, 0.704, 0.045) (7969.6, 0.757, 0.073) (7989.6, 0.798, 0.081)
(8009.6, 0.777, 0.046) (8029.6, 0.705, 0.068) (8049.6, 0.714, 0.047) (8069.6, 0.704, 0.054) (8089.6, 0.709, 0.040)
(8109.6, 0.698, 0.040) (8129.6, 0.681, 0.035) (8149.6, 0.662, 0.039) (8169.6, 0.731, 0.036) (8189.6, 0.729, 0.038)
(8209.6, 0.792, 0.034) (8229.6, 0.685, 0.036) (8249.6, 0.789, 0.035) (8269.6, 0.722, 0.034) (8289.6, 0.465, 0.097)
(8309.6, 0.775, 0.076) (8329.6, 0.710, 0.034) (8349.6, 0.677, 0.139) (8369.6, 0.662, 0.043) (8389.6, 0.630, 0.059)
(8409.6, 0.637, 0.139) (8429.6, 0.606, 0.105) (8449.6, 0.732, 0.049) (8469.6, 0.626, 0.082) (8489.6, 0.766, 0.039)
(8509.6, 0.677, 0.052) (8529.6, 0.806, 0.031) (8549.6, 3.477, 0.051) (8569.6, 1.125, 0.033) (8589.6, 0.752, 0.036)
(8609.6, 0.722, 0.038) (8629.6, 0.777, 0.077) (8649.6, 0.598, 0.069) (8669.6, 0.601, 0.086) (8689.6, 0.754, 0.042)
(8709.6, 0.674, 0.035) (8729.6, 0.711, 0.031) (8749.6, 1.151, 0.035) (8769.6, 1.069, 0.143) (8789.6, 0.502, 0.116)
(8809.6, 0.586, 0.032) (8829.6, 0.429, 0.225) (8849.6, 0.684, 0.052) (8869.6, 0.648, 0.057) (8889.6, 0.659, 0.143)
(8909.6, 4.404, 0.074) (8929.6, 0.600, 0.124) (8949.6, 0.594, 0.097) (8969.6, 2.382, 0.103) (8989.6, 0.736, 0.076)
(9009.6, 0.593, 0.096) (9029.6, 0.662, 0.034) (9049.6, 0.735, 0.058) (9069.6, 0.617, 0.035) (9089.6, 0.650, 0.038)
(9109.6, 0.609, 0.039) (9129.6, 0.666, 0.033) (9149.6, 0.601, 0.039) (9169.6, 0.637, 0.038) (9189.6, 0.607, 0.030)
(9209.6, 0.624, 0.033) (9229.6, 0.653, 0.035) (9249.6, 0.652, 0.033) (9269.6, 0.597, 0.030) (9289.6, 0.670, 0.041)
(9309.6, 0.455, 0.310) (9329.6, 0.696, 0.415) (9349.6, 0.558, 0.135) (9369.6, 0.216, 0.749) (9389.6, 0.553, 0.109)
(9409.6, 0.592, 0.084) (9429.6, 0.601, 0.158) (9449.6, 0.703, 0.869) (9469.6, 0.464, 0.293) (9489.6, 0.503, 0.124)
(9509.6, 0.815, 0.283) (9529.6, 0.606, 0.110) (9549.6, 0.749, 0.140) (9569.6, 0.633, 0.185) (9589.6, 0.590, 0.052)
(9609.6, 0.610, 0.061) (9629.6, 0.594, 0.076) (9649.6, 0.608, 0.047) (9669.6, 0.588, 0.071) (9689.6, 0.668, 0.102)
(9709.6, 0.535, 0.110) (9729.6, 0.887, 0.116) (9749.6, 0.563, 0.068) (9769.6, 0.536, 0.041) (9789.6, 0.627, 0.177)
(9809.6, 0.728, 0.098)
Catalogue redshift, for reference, 0.30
